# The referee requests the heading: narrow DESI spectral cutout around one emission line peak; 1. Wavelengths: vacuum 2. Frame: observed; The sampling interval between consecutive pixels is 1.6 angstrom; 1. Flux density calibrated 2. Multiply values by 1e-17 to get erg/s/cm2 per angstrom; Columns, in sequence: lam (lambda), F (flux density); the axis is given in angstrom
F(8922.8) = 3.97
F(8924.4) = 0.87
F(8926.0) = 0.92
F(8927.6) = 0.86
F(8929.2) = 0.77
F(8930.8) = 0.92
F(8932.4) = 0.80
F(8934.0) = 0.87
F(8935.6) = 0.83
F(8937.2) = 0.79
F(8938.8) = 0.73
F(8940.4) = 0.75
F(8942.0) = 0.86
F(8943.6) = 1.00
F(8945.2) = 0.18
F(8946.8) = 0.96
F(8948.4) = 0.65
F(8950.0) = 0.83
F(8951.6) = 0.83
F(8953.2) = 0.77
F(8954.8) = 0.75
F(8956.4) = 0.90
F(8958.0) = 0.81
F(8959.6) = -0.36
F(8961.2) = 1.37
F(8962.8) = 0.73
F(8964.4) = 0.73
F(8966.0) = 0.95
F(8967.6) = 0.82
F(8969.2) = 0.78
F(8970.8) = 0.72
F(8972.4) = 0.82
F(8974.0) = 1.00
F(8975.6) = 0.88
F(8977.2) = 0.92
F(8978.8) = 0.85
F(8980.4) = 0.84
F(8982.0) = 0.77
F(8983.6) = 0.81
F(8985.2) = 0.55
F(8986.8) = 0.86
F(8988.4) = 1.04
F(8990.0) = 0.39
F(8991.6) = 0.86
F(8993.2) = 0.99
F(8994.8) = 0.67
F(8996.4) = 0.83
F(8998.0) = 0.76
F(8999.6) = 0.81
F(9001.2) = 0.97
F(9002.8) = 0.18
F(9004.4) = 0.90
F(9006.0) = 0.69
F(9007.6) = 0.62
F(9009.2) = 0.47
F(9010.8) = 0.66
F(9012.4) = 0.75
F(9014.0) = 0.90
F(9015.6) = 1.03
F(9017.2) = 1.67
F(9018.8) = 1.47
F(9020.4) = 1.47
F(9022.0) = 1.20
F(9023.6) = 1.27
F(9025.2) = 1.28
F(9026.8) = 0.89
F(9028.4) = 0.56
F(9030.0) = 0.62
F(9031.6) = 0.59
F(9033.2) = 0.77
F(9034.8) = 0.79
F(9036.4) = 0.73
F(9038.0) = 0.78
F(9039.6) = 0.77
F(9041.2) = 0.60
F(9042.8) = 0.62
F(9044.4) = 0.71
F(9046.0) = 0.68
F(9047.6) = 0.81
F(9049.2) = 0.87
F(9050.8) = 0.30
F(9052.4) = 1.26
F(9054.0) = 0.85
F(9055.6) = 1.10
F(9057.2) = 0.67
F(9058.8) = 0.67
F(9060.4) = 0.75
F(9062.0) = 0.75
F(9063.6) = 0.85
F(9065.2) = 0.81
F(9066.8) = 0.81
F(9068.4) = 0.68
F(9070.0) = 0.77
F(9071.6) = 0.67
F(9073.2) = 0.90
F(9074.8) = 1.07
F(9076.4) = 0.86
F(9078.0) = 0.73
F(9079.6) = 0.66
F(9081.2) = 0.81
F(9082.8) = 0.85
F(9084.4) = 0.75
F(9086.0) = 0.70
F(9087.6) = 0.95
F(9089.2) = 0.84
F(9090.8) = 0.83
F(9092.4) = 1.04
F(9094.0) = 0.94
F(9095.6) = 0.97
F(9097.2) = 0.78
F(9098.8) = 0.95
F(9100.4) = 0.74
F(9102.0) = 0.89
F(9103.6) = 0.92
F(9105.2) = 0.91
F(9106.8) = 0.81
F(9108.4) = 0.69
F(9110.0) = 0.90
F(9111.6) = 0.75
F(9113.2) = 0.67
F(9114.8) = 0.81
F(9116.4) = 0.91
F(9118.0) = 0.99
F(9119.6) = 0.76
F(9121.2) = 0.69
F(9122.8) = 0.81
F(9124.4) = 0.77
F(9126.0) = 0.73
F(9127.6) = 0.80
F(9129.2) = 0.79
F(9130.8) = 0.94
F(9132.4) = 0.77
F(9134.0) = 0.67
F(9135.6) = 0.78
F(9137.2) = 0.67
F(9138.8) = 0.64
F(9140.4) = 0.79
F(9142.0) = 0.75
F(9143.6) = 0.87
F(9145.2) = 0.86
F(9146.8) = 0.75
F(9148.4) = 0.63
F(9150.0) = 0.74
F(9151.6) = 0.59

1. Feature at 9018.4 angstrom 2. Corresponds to H-beta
